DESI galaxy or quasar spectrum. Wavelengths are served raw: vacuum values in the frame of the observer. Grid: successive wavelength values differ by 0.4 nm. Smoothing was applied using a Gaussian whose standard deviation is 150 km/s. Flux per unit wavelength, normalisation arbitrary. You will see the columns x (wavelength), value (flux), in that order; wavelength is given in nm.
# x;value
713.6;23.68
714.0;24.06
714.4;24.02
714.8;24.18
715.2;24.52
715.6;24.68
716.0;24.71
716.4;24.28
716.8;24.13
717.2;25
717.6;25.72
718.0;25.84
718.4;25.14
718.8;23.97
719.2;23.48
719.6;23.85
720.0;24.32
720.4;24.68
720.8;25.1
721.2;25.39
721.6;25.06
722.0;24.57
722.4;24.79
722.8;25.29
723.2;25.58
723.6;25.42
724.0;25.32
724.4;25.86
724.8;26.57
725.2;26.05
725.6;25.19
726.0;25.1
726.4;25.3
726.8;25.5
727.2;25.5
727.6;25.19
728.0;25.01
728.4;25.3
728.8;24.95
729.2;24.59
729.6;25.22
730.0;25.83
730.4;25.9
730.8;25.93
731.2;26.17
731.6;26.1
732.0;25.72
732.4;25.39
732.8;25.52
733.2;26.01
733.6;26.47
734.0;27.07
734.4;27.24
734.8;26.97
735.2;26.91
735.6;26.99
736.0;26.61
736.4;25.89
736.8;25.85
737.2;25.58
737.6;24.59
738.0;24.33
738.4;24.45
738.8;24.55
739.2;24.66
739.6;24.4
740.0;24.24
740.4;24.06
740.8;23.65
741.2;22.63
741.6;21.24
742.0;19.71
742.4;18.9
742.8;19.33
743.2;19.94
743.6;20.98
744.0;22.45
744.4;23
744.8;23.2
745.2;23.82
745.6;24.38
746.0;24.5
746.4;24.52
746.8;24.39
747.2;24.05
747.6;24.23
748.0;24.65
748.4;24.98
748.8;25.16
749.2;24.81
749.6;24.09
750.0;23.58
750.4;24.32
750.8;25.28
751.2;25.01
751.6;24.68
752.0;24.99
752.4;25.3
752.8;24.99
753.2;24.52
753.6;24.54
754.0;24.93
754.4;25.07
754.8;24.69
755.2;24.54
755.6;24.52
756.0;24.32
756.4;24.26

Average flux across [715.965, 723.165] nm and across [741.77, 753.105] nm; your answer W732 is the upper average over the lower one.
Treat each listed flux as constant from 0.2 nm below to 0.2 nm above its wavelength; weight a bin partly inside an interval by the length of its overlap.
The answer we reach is 0.95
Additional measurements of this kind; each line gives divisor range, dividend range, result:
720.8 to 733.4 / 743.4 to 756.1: 0.96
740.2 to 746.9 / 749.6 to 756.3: 1.10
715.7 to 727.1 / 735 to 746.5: 0.94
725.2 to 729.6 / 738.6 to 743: 0.89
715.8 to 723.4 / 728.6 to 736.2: 1.05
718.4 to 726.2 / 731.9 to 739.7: 1.03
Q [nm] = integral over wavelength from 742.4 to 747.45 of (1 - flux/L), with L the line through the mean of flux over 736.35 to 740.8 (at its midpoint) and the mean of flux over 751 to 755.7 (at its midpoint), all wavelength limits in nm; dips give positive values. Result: 0.41 nm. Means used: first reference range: 24.7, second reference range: 24.8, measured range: 22.7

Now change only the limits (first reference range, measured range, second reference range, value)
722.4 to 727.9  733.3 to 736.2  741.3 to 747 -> -0.371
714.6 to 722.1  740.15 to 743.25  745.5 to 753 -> 0.421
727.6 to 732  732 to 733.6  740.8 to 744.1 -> -0.091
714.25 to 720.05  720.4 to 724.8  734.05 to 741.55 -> -0.102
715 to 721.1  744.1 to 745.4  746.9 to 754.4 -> 0.074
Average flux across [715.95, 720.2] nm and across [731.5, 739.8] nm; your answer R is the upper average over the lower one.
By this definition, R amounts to 1.0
